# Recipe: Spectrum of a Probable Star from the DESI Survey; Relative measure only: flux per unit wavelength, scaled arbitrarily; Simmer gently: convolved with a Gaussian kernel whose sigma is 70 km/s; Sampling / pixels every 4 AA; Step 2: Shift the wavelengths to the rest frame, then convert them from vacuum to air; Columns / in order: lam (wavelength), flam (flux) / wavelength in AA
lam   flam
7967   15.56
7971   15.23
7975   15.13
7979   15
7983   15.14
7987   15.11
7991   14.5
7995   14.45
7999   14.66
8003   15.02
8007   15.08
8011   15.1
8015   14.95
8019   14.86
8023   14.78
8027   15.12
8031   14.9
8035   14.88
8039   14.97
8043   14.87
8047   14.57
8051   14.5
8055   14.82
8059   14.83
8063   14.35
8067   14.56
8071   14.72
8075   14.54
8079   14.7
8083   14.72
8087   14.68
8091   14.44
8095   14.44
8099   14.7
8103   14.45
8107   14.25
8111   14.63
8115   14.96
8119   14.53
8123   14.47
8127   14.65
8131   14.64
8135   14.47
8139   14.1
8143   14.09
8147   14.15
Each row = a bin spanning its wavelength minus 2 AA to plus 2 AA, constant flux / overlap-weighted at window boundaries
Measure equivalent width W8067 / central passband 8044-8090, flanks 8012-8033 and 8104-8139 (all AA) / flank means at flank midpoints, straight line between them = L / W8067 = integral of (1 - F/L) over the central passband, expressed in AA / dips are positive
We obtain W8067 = 0.4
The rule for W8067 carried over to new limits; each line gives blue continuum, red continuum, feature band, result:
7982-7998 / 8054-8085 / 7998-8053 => -0.61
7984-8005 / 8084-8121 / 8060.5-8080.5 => 0.07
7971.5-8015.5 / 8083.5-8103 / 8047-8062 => 0.04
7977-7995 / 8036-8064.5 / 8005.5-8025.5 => -0.20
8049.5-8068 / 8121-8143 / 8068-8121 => -0.25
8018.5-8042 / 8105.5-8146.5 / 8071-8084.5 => 0.03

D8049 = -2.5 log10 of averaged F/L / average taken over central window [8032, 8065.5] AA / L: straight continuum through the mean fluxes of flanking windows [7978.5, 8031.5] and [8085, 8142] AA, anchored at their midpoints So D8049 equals 0.00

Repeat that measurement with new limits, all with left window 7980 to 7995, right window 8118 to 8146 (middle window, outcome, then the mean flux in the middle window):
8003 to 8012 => -0.02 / 15.1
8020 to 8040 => -0.01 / 14.9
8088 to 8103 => 0.00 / 14.5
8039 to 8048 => -0.01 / 14.8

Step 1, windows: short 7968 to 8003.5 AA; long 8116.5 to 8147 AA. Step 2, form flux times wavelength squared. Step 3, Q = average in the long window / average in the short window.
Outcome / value 1.0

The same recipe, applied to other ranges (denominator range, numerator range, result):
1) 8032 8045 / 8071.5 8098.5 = 0.99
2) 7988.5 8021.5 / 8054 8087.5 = 1.00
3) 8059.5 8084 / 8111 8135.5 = 1.01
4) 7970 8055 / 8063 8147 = 1.00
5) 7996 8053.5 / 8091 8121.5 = 1.00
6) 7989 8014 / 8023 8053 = 1.01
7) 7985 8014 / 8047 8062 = 1.00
